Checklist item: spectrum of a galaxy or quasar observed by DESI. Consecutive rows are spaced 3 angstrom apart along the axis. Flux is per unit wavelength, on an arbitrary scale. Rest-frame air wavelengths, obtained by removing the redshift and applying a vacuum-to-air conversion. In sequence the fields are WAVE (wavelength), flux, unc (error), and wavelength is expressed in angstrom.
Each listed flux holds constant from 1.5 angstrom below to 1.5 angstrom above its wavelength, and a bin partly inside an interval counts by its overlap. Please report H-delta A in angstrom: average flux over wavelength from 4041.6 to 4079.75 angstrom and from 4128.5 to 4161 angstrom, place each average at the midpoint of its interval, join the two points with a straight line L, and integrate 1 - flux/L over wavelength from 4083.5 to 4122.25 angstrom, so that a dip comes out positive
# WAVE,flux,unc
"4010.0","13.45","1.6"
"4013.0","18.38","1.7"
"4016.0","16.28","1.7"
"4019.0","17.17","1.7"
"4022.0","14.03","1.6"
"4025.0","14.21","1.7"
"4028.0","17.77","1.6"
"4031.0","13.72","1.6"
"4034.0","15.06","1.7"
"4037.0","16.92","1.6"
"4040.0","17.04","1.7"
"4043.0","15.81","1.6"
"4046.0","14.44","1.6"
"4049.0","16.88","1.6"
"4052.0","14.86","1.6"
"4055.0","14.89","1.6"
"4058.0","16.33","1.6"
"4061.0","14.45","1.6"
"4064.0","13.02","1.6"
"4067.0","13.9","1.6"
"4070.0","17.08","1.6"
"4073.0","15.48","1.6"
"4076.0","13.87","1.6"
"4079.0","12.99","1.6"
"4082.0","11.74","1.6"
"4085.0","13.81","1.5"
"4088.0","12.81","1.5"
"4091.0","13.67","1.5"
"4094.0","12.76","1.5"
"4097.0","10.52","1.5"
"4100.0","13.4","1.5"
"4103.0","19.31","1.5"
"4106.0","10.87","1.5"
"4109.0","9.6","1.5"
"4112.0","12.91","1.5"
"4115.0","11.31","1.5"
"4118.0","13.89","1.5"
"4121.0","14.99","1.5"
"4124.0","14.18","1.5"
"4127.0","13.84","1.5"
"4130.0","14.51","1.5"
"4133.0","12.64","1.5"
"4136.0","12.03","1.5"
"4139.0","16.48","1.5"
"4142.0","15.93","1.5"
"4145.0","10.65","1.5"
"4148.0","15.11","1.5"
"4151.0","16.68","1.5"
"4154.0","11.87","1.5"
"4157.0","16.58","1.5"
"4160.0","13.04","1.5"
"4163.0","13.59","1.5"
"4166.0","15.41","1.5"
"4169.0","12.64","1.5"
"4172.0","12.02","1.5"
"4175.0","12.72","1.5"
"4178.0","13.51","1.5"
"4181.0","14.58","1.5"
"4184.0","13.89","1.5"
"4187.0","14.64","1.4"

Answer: 4.0 angstrom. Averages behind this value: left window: 15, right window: 14.2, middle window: 13.1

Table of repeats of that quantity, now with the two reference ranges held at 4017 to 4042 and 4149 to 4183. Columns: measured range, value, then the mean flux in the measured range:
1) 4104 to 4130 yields 2.9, 12.9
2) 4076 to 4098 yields 3.3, 12.7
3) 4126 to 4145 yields 0.5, 14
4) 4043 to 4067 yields 0.7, 15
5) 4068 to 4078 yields -0.1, 15.3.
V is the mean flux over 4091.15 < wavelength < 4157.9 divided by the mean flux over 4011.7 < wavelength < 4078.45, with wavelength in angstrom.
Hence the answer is 0.88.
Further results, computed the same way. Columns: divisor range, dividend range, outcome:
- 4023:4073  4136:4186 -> 0.91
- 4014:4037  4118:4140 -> 0.90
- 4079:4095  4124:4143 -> 1.09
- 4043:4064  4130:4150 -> 0.92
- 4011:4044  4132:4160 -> 0.89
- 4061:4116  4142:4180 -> 1.03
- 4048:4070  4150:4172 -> 0.94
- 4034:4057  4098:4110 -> 0.84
